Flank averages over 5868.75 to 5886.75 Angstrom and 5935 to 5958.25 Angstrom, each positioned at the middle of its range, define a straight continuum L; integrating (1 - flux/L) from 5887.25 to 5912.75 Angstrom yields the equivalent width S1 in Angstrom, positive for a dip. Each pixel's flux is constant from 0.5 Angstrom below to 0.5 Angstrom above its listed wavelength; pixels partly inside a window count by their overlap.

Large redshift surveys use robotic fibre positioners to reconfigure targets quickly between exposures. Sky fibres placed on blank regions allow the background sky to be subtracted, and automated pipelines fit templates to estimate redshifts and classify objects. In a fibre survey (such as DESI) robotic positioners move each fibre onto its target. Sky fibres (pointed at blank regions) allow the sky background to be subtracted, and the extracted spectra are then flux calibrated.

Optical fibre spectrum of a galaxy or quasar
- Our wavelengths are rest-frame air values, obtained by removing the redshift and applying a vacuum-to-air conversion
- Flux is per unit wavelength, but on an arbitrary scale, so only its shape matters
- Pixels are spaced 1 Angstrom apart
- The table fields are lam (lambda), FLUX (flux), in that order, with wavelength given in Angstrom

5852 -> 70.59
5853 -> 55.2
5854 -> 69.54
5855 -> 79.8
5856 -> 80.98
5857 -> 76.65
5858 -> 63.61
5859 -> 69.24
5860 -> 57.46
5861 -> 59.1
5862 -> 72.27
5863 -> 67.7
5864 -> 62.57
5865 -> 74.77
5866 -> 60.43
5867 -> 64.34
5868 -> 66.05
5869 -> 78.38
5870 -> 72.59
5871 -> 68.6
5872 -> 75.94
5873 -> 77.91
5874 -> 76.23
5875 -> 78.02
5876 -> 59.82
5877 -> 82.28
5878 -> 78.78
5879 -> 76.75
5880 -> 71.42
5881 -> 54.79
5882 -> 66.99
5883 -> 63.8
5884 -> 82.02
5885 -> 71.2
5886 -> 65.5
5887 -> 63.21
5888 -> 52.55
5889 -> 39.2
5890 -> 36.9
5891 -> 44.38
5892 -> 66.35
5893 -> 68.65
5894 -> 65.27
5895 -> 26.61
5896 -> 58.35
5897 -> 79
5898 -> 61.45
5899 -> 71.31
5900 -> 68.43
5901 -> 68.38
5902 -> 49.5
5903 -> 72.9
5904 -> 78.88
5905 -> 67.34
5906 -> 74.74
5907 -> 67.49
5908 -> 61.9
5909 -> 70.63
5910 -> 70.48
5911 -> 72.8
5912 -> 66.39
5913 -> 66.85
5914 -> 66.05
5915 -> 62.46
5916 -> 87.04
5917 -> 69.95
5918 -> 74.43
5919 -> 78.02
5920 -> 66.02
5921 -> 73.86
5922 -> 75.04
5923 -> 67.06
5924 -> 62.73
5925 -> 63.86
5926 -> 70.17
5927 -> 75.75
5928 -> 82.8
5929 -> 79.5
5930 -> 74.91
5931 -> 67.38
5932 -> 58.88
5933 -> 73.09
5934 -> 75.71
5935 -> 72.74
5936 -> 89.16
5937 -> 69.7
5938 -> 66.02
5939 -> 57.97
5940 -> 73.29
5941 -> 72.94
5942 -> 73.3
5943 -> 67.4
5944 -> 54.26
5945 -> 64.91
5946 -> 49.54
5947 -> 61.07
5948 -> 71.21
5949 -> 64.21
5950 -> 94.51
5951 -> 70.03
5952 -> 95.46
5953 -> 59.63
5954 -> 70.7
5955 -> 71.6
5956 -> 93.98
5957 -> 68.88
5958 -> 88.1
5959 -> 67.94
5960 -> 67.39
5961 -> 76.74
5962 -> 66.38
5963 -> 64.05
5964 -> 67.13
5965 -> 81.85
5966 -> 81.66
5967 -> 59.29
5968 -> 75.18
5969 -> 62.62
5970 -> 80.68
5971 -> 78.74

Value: 3.3 Angstrom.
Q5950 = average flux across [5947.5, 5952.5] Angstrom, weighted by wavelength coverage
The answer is 79.1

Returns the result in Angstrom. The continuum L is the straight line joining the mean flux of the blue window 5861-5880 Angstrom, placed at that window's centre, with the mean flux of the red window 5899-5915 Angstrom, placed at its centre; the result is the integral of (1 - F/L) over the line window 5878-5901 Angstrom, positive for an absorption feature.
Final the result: 2.5 Angstrom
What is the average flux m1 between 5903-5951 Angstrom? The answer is 70.3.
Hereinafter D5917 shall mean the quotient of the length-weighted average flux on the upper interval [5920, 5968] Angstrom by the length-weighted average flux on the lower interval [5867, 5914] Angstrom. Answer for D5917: 1.07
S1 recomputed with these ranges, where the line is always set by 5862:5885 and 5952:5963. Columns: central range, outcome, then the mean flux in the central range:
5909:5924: 0.31 Angstrom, 70.9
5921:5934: 0.27 Angstrom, 71.2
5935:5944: 0.34 Angstrom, 70.4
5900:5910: 0.54 Angstrom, 68.1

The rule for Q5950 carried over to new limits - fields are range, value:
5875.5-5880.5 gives 73.8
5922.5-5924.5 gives 64.9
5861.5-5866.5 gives 67.5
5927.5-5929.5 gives 81.2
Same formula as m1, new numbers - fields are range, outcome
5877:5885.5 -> 71.4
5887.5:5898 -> 54.1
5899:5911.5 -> 68.7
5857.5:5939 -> 68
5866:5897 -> 65.2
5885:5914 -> 62.9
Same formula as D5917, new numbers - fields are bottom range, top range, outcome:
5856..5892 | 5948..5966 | 1.12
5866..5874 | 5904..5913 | 0.97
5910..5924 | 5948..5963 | 1.06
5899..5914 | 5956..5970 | 1.06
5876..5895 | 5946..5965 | 1.16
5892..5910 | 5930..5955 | 1.07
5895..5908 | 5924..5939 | 1.09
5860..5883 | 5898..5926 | 0.99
